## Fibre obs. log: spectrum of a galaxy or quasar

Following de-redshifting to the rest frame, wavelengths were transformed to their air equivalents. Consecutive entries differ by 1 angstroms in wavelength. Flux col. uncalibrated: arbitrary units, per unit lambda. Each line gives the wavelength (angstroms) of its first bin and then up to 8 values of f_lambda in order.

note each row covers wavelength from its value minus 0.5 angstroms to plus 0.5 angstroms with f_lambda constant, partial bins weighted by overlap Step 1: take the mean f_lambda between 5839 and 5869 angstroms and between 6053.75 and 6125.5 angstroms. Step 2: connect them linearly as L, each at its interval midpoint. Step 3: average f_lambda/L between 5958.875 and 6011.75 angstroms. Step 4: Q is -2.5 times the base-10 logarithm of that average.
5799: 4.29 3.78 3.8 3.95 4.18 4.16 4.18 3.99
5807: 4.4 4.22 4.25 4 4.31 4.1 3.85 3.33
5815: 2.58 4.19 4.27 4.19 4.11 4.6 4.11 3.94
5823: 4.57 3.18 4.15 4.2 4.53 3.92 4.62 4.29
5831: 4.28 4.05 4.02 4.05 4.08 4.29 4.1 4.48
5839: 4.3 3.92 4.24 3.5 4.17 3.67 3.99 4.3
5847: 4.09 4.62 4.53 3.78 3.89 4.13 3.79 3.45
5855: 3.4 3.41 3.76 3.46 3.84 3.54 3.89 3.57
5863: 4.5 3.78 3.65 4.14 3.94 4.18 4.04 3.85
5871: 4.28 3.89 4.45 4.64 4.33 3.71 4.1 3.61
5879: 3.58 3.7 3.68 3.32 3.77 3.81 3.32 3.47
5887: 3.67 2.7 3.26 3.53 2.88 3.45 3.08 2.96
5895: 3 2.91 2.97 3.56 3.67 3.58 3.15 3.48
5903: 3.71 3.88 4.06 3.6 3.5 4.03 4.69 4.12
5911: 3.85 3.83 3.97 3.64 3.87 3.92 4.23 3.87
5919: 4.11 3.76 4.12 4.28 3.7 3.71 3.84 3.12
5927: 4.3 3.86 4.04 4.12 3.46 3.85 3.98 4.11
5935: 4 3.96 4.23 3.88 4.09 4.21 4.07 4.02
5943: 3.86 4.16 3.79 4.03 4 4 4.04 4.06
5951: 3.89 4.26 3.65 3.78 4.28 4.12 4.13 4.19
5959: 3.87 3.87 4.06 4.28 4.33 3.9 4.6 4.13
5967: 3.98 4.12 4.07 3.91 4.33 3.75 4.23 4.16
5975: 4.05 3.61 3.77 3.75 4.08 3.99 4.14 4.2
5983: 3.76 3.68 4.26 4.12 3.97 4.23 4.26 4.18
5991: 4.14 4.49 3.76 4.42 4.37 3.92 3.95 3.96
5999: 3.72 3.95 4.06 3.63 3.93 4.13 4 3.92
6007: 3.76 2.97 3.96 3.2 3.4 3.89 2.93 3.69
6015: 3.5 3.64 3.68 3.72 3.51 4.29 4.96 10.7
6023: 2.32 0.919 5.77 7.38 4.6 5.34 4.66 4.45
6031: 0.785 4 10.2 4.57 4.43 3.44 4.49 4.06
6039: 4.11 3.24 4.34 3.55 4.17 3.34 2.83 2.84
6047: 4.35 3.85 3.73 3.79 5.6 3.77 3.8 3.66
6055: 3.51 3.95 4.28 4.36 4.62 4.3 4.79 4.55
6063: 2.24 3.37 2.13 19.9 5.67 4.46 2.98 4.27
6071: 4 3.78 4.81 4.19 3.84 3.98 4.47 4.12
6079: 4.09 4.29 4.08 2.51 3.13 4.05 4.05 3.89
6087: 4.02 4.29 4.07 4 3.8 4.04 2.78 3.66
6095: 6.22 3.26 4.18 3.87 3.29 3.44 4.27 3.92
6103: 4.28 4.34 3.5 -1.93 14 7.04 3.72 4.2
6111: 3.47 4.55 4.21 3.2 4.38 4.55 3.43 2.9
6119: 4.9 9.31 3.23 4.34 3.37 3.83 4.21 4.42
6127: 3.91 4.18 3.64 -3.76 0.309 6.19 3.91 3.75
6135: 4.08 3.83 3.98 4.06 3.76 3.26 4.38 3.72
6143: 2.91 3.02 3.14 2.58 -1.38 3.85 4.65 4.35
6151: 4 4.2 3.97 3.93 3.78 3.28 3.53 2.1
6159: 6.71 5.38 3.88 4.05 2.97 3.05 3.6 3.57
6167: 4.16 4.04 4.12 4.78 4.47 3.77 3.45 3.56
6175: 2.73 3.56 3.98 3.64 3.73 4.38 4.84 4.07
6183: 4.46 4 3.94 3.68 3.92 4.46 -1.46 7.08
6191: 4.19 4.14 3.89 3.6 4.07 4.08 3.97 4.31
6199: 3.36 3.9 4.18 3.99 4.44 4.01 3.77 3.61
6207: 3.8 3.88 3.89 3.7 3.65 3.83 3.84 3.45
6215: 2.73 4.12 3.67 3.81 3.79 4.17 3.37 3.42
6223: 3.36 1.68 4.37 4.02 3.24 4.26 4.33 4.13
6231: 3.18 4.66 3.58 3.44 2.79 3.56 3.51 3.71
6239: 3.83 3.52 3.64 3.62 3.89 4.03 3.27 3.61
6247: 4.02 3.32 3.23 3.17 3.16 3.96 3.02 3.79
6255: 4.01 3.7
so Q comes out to 0.04 mag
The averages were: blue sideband 3.91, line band 3.99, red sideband 4.34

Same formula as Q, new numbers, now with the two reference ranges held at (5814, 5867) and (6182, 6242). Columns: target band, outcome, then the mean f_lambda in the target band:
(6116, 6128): -0.14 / 4.35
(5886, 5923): 0.09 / 3.63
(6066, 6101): -0.10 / 4.22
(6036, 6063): -0.03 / 3.95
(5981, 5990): -0.05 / 4.07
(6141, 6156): 0.13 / 3.37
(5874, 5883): 0.05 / 3.8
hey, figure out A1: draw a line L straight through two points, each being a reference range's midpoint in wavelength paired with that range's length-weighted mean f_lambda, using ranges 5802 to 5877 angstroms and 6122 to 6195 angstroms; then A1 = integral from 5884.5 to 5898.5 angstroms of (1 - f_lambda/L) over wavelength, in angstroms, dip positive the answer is 2.7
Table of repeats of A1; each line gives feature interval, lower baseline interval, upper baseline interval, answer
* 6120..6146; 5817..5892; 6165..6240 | 2.0 angstroms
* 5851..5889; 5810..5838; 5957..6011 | 2.5 angstroms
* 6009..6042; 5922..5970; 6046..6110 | -0.8 angstroms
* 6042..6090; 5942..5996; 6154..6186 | -3.3 angstroms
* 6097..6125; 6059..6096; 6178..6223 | -0.7 angstroms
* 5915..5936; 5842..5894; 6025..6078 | 0.4 angstroms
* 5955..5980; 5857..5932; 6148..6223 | -1.8 angstroms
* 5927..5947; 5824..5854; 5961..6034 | 0.7 angstroms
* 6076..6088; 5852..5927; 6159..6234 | -0.3 angstroms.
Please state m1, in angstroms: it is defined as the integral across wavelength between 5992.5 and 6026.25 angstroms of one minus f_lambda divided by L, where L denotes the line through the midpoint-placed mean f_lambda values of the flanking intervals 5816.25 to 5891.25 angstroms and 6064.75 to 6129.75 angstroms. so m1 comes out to 1.4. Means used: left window 3.94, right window 4.36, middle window 4.03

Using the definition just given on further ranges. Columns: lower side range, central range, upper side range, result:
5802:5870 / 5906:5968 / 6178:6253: -0.72 angstroms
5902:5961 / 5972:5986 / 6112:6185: -0.21 angstroms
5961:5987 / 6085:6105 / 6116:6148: -1.94 angstroms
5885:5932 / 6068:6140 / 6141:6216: -4.69 angstroms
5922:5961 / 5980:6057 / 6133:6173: -4.21 angstroms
